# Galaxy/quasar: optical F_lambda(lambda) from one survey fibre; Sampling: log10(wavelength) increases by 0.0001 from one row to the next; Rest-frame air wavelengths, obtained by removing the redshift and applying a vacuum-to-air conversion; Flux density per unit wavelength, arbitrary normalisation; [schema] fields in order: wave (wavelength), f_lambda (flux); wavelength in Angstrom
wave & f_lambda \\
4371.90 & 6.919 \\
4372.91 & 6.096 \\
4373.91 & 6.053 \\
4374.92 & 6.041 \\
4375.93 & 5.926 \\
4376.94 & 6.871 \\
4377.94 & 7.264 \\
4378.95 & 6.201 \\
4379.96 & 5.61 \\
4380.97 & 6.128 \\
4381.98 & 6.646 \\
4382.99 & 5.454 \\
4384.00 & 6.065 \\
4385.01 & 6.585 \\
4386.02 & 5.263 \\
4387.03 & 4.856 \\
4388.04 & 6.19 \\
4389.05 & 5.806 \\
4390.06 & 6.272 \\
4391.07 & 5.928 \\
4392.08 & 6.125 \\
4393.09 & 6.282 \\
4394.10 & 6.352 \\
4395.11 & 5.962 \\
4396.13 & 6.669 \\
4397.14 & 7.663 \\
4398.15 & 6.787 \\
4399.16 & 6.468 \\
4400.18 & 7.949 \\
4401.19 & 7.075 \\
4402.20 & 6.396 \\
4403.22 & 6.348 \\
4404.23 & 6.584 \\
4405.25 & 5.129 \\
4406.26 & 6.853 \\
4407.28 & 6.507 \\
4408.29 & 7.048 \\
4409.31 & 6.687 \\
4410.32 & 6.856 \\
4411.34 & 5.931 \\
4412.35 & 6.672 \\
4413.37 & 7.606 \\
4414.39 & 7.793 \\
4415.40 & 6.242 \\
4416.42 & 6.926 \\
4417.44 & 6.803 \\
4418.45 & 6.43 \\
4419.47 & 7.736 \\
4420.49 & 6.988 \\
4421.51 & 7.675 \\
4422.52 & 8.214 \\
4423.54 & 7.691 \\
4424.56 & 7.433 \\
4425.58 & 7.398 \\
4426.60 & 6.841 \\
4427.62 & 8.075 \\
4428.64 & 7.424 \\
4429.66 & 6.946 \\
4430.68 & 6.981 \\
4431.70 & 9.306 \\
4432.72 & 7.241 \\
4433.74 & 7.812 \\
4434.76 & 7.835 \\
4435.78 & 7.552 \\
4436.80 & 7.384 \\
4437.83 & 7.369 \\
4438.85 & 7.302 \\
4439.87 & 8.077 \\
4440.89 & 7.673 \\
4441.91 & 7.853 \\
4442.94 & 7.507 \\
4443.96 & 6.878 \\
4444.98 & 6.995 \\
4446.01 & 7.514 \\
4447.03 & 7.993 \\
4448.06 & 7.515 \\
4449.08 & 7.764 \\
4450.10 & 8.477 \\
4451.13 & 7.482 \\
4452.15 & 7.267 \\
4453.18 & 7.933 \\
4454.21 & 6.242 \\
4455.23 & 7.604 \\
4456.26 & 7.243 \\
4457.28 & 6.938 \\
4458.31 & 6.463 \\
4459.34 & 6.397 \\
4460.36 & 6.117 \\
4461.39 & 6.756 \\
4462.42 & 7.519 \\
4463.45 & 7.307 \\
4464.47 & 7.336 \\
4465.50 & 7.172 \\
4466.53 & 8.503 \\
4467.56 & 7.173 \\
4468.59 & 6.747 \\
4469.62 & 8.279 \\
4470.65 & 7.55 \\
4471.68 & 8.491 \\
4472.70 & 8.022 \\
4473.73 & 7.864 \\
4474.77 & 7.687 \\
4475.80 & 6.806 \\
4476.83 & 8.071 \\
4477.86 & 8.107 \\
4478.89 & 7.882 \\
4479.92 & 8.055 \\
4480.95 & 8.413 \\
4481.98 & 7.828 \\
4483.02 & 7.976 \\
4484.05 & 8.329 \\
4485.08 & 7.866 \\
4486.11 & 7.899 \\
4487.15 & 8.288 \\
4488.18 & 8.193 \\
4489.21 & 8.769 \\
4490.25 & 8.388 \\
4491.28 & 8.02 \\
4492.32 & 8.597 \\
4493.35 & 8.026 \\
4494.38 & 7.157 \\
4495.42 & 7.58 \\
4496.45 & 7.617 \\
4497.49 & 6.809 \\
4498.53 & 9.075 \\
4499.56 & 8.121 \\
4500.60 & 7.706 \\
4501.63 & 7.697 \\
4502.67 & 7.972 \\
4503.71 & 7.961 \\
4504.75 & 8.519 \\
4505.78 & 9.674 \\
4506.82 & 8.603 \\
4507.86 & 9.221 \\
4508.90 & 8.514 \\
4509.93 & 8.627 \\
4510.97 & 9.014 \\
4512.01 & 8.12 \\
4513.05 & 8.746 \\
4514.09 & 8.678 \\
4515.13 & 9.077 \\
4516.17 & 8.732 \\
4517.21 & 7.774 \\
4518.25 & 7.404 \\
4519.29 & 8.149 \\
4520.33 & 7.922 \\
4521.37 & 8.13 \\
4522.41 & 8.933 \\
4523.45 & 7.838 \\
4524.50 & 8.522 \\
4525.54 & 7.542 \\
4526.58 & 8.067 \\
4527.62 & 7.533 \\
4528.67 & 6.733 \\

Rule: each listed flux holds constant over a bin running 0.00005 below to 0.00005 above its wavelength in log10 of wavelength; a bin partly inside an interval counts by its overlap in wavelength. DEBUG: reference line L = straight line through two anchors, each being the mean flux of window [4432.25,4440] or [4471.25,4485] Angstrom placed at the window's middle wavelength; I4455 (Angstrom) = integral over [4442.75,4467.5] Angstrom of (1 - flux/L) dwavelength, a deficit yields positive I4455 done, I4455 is 1.4 Angstrom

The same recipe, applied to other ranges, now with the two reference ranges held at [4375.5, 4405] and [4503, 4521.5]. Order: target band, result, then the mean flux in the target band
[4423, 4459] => -1.3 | 7.48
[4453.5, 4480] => 1.0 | 7.39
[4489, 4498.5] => 0.3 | 7.91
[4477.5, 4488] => -0.1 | 8.07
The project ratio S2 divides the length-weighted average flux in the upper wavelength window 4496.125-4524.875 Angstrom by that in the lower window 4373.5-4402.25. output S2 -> 1.3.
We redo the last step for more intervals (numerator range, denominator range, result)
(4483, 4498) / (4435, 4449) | 1.06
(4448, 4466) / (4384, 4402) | 1.13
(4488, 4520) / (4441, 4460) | 1.13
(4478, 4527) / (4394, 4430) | 1.18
